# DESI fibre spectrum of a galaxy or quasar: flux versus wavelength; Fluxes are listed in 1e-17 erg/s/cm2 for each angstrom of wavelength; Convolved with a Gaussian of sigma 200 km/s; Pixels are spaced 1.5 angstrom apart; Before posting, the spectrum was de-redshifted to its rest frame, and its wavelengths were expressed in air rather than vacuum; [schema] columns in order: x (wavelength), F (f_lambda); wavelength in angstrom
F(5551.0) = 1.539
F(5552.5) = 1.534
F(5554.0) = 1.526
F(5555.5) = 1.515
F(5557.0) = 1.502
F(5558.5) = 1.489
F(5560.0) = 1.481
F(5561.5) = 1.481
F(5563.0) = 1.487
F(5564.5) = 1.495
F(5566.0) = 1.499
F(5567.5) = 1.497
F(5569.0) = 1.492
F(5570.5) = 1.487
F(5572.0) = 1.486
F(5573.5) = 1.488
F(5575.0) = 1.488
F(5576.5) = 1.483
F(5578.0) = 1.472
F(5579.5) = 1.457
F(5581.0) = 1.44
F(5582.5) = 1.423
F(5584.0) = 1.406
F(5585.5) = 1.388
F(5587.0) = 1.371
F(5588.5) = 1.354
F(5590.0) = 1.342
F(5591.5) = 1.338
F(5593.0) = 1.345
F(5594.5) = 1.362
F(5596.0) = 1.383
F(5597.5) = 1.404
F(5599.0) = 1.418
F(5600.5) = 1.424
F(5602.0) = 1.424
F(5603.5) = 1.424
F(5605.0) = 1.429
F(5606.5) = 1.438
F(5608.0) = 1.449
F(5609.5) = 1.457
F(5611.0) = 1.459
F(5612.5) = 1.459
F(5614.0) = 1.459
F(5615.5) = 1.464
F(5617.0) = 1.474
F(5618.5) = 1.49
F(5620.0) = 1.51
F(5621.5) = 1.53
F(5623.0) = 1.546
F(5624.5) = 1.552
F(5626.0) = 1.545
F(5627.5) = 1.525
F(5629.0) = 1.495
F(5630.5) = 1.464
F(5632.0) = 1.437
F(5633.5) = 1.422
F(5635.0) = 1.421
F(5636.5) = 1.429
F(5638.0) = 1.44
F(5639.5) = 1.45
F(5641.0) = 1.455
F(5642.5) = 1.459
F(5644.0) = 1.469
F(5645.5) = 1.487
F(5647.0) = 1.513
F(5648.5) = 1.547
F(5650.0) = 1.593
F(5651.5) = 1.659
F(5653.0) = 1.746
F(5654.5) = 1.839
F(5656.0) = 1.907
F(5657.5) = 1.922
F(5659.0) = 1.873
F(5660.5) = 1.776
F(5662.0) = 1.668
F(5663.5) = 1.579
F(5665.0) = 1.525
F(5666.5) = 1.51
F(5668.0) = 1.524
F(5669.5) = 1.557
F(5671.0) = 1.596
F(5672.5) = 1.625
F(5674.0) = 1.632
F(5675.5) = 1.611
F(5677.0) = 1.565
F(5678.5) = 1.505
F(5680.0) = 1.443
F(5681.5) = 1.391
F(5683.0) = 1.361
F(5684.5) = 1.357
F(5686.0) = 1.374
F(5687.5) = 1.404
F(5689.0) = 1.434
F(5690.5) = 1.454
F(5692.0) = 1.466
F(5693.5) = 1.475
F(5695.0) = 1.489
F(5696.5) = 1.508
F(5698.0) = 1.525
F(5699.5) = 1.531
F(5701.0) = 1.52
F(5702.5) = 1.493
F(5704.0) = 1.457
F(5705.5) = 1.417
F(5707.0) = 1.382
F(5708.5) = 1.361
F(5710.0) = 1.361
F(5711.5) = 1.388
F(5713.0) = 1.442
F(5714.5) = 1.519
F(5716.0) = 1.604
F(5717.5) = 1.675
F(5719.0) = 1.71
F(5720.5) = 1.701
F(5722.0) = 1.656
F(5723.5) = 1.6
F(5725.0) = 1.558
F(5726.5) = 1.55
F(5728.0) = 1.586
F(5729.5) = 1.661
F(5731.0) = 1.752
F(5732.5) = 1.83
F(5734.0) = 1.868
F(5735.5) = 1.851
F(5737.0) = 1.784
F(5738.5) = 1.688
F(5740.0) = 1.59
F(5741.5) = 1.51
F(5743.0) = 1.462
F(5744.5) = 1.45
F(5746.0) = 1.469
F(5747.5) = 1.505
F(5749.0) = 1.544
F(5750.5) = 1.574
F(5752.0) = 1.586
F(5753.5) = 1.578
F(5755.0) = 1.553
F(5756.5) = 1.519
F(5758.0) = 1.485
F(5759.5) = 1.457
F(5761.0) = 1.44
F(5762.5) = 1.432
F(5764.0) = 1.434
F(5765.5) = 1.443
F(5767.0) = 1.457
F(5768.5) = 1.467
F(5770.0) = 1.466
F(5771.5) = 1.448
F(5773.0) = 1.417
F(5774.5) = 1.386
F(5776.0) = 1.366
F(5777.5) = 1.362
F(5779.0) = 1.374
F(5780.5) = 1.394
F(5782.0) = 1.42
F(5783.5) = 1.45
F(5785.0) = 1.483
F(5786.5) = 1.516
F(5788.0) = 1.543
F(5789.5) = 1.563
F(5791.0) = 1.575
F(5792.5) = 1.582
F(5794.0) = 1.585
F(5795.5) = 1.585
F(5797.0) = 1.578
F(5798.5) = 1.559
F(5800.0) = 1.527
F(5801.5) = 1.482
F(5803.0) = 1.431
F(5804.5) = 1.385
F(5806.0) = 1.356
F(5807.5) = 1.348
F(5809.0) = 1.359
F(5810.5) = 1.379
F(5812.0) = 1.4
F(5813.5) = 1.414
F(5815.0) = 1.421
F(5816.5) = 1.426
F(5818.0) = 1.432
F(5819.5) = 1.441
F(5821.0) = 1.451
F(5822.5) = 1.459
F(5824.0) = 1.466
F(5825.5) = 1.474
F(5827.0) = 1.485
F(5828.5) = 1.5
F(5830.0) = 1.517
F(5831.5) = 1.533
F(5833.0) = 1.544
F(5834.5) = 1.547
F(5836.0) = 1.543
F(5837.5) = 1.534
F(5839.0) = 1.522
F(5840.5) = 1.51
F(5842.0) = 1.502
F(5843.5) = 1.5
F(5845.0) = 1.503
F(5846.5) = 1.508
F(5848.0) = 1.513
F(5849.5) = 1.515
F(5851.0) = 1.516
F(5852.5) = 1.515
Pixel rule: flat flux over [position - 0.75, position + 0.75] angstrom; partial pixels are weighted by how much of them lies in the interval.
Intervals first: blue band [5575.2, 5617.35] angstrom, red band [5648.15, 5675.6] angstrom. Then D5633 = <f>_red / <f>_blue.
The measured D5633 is 1.2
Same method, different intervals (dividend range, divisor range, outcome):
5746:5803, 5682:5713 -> 1.04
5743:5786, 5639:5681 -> 0.91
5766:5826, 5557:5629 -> 1.00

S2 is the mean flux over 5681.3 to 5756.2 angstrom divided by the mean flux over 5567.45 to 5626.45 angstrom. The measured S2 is 1.1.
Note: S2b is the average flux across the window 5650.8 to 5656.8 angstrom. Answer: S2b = 1.79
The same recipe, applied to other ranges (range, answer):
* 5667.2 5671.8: 1.56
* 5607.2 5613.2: 1.46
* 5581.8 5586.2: 1.41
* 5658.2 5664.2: 1.73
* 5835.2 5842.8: 1.52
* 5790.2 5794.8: 1.58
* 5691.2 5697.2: 1.48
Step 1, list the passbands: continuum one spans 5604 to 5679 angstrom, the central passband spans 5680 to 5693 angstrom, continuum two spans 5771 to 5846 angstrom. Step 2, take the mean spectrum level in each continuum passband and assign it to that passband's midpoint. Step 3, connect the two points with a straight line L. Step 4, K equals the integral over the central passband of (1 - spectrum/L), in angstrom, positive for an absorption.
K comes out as 1.0 angstrom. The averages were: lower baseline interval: 1.55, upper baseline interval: 1.47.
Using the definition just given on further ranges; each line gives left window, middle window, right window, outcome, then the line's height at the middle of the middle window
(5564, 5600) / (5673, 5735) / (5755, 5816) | -3.5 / 1.45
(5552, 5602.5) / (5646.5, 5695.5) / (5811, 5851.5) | -3.8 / 1.46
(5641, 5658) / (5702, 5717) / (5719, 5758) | 1.6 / 1.62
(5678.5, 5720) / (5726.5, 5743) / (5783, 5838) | -2.5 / 1.47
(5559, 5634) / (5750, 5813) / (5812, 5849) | 0.5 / 1.48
